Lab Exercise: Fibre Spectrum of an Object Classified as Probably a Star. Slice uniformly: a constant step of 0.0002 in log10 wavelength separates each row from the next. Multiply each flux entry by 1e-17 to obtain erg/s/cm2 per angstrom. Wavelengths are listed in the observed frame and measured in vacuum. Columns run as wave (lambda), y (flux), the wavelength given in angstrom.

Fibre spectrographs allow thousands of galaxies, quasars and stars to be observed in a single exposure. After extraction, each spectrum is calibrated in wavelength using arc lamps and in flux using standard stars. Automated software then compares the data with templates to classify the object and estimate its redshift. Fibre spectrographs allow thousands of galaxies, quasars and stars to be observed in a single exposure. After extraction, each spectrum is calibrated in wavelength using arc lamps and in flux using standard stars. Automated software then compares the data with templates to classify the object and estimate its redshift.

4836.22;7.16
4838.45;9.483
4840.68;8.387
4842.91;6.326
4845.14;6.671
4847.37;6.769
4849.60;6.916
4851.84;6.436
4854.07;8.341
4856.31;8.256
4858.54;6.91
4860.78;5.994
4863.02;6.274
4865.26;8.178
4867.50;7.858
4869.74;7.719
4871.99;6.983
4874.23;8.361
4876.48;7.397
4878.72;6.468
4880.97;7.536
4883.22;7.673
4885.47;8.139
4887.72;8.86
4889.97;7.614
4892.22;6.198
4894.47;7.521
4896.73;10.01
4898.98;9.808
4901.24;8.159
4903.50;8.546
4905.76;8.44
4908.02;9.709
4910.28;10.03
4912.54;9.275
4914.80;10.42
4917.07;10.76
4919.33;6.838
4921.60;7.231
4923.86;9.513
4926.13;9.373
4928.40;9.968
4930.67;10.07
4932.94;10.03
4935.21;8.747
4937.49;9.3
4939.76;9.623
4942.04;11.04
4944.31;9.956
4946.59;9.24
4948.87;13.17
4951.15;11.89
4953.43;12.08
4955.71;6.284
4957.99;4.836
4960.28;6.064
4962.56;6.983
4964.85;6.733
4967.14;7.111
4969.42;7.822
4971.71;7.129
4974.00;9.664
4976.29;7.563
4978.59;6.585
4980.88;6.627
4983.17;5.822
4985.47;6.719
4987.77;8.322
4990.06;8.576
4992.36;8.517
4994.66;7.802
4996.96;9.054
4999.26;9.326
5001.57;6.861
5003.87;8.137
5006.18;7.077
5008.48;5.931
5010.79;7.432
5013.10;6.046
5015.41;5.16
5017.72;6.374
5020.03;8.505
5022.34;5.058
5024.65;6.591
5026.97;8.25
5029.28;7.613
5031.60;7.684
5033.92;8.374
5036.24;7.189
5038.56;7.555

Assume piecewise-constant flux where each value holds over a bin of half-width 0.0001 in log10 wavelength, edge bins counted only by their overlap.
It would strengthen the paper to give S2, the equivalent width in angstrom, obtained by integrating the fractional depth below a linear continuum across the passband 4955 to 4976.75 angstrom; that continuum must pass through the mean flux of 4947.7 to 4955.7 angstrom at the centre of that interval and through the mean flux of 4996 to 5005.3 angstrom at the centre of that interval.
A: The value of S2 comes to 7.2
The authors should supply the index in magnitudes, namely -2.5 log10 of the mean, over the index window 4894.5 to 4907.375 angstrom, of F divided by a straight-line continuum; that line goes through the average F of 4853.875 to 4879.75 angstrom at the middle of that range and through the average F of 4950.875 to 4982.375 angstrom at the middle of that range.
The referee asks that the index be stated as -0.20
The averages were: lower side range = 7.36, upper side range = 7.53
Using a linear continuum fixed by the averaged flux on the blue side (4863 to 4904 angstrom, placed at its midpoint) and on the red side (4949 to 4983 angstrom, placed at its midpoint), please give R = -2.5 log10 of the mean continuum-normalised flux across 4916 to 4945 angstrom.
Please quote -0.200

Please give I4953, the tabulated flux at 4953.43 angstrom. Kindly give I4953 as 12.08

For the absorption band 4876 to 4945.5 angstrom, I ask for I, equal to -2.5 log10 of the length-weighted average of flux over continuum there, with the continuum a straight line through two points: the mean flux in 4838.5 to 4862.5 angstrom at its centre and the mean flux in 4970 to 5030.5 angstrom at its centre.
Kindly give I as -0.22 mag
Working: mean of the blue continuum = 7.19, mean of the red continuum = 7.34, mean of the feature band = 8.86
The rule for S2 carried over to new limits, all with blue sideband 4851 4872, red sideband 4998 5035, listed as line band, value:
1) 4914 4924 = -2.2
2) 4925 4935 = -3.5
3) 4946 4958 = -4.7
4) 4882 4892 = -0.8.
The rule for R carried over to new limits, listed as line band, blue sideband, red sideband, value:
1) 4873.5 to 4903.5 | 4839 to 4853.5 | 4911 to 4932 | 0.044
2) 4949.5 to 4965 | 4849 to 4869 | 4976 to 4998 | -0.084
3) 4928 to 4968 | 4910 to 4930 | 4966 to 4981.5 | -0.083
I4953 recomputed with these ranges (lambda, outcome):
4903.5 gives 8.546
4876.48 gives 7.397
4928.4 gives 9.968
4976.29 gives 7.563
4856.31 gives 8.256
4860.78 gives 5.994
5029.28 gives 7.613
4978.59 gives 6.585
